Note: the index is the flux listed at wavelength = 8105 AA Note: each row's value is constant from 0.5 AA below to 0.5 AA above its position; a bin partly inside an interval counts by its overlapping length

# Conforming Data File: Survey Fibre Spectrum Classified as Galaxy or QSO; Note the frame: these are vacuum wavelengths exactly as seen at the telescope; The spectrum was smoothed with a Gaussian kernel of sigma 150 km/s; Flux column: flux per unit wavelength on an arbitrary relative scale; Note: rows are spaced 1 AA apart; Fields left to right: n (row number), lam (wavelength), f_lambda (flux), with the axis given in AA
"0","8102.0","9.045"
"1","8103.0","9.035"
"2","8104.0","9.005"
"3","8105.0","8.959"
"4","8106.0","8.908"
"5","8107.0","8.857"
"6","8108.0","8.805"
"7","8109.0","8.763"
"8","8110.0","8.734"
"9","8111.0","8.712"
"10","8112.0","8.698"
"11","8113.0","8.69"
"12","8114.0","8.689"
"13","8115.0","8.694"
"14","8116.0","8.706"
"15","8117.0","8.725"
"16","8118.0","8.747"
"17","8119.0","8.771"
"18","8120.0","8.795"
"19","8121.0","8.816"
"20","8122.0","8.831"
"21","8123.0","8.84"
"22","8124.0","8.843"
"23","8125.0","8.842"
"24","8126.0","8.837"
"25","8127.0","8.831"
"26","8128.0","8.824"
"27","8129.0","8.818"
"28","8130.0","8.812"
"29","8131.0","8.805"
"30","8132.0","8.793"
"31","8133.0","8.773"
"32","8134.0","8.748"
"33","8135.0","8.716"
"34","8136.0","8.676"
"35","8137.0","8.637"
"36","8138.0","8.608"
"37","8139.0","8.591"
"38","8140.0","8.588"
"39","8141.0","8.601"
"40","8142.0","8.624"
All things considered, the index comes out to 8.959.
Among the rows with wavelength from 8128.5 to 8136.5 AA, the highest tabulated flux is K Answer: 8.818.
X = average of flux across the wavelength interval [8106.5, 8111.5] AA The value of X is 8.77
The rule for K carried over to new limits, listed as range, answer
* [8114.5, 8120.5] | 8.795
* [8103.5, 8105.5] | 9.005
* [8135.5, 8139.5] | 8.676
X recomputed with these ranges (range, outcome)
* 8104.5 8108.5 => 8.88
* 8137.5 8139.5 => 8.6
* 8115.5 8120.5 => 8.75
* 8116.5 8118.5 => 8.74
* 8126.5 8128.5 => 8.83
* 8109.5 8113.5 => 8.71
